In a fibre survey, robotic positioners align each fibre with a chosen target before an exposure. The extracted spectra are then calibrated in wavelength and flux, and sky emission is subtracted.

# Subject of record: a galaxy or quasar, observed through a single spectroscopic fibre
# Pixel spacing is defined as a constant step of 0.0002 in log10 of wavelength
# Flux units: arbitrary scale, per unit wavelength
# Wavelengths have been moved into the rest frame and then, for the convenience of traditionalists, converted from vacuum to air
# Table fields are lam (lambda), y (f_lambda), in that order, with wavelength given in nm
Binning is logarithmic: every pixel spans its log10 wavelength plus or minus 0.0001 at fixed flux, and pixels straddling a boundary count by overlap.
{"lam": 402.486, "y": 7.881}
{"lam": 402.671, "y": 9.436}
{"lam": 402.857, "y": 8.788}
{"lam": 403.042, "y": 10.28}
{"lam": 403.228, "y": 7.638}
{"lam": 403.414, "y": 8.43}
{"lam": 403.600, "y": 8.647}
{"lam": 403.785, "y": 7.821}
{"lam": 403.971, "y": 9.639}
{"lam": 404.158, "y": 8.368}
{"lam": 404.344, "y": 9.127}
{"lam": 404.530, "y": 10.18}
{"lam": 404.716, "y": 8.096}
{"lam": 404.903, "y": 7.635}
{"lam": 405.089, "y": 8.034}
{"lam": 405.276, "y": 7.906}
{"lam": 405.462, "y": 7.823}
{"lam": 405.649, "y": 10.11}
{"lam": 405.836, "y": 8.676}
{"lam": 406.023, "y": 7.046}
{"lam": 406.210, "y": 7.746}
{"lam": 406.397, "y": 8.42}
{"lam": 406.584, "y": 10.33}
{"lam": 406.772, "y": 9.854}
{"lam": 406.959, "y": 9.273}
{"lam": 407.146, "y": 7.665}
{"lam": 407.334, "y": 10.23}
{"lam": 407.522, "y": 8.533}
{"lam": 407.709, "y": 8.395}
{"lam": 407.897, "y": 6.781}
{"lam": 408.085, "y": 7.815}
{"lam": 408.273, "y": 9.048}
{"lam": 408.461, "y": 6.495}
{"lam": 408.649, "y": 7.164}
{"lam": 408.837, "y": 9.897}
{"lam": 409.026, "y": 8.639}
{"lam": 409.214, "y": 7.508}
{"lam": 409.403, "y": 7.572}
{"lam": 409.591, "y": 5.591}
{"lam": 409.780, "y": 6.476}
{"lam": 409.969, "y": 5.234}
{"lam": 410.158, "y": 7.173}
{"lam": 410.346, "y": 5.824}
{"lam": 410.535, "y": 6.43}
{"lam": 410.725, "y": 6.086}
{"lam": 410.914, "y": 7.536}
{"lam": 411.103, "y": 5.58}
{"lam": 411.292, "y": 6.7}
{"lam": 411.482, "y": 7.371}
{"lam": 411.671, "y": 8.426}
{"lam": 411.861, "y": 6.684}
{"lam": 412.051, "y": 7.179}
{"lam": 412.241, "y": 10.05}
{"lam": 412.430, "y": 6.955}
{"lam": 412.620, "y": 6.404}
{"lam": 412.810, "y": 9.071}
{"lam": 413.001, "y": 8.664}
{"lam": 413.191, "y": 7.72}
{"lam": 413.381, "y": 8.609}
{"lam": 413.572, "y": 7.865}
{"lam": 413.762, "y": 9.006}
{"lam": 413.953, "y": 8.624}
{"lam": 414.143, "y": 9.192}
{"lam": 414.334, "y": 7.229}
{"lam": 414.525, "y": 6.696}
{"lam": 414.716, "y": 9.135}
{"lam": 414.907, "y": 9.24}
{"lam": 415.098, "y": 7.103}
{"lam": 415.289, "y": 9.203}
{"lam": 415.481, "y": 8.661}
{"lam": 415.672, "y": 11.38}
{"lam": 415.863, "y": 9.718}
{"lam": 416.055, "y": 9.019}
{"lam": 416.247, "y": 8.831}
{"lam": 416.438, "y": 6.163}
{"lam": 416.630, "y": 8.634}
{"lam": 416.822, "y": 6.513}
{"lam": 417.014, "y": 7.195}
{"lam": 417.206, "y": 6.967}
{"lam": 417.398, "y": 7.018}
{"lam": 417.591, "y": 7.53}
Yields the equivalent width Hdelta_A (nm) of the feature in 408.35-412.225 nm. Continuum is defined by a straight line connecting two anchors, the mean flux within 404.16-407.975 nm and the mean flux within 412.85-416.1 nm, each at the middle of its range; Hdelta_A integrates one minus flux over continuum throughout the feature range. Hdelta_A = 0.71 nm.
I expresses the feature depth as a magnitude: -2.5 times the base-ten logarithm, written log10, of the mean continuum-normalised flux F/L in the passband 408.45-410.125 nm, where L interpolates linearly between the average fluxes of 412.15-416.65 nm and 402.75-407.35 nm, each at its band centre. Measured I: 0.19 mag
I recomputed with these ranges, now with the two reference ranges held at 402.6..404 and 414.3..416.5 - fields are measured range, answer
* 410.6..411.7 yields 0.26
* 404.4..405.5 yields 0.05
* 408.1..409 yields 0.07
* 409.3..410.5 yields 0.34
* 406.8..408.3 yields 0.03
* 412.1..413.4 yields 0.06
